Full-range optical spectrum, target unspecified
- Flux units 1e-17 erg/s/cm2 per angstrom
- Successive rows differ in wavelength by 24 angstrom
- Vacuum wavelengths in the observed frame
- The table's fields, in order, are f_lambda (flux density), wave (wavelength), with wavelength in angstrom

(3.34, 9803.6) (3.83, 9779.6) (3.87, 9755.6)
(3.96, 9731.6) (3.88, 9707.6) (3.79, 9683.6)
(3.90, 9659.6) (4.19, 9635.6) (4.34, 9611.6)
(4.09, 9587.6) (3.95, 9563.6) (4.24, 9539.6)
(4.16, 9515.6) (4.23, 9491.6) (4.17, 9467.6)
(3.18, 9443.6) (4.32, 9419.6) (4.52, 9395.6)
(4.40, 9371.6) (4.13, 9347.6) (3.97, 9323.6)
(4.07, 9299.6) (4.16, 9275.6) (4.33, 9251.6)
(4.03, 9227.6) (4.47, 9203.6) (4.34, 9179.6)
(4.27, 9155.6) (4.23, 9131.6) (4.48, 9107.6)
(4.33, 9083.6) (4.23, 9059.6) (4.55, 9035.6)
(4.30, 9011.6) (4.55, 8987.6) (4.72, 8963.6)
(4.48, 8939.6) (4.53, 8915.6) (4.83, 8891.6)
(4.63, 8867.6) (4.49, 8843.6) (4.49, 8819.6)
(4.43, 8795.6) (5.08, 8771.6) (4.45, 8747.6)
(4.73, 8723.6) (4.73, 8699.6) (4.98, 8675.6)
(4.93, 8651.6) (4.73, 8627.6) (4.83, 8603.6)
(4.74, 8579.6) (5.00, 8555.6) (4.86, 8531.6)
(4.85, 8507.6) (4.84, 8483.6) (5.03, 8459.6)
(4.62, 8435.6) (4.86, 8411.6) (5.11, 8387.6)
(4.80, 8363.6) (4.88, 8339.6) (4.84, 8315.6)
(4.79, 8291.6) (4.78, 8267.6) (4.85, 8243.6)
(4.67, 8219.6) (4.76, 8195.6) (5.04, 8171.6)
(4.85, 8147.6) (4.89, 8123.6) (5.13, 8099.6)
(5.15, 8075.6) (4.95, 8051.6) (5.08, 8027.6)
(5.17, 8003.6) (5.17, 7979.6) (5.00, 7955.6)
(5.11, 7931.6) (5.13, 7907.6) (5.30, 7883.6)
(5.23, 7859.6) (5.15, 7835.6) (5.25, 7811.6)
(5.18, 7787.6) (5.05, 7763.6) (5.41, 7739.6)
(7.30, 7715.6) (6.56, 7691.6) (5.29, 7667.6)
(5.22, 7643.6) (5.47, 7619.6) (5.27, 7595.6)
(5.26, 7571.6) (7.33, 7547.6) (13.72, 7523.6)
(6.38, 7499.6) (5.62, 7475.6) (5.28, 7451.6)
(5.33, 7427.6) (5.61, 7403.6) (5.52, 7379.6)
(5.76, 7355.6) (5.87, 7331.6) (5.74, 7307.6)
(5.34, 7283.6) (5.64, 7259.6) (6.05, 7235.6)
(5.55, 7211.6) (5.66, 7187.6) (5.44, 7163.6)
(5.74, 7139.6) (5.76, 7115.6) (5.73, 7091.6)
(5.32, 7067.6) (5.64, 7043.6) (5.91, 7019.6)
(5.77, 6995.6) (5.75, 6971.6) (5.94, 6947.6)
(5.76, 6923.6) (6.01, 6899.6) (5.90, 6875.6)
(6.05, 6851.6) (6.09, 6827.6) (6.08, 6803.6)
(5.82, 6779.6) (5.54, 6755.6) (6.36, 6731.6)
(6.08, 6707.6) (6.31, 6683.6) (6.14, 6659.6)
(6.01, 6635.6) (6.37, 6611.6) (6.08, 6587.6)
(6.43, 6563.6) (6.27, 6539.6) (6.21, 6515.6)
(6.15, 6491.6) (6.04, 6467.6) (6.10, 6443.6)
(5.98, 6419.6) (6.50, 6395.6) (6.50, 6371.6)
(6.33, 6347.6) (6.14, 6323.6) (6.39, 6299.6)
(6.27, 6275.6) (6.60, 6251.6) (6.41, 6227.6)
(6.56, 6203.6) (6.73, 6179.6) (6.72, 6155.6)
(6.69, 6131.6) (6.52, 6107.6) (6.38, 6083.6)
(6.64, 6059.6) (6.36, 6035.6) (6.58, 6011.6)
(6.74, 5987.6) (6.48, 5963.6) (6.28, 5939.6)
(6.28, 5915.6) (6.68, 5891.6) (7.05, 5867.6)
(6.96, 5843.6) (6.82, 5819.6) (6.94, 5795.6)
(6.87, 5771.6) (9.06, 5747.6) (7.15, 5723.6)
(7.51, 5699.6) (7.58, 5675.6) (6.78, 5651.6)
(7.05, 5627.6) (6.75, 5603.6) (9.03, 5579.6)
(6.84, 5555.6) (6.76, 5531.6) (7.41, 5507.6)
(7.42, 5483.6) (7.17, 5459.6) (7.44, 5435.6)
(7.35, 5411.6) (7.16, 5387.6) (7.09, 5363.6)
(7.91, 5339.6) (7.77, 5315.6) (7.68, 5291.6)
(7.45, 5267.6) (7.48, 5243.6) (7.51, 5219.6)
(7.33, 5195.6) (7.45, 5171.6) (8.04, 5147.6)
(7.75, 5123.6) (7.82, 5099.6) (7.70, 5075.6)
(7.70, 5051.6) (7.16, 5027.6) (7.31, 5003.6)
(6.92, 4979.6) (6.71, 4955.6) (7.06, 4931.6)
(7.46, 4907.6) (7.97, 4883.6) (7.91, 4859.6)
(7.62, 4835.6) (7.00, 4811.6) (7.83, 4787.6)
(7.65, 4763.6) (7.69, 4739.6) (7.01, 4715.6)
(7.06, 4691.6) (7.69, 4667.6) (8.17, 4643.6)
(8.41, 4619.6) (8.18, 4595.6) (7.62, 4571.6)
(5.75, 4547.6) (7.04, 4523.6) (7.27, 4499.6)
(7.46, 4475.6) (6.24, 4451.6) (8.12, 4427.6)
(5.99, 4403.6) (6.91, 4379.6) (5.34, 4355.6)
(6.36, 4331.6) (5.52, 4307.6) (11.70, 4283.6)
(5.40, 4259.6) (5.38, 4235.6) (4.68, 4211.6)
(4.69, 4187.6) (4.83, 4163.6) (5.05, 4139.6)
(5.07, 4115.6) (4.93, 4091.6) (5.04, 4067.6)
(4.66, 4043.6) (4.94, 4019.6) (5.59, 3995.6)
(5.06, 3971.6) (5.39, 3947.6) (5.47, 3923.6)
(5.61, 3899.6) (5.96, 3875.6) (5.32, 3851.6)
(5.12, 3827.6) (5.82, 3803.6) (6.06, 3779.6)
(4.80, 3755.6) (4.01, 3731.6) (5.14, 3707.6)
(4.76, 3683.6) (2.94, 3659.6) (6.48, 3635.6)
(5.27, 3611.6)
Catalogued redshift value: 0.146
